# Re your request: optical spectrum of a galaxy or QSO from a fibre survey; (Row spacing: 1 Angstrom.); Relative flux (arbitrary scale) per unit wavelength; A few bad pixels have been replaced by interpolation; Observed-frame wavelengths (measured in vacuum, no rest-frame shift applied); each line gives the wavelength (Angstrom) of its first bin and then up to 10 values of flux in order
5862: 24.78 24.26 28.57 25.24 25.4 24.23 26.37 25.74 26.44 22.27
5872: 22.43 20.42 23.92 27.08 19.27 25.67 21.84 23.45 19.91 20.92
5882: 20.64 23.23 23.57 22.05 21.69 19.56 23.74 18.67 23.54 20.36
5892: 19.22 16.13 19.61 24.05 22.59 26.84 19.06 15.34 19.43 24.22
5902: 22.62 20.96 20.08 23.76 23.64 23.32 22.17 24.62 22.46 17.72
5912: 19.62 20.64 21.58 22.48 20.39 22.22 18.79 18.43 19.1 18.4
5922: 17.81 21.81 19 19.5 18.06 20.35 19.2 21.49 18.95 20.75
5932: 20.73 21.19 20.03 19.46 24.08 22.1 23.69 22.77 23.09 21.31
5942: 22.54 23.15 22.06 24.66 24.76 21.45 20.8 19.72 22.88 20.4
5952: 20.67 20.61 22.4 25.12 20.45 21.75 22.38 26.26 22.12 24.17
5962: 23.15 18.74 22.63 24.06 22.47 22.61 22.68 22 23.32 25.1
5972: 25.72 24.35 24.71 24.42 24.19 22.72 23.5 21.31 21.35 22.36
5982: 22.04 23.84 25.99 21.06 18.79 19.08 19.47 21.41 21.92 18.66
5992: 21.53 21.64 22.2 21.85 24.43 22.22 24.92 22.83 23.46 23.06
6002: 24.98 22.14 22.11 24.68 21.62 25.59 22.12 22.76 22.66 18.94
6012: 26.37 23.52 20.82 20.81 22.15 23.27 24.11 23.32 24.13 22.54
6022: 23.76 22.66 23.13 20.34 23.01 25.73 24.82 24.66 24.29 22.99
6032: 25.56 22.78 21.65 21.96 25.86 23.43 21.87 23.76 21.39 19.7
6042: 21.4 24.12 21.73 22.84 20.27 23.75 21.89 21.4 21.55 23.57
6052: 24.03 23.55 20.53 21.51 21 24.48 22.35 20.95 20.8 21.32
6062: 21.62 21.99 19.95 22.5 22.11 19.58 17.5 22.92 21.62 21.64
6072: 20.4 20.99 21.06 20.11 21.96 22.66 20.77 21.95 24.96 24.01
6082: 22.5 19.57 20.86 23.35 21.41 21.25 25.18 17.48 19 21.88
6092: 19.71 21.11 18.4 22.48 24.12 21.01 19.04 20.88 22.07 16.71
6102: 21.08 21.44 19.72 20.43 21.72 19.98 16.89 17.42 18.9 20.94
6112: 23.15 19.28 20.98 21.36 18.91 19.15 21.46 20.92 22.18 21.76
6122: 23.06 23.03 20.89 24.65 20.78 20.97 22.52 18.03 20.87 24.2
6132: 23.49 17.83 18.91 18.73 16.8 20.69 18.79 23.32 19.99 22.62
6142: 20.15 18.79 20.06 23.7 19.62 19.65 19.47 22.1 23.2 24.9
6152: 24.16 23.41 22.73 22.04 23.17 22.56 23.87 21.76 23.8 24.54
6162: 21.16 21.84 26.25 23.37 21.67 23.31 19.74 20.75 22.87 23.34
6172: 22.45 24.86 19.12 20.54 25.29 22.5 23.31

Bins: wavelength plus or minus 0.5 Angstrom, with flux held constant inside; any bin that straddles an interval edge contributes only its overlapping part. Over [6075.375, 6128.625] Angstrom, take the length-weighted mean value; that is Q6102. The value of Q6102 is 21.1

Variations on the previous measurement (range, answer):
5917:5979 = 21.9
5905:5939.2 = 20.8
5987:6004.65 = 22.2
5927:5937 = 20.7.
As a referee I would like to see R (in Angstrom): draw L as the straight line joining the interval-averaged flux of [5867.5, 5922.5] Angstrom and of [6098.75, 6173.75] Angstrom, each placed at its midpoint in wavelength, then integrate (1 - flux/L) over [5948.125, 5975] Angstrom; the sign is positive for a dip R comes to -1.4 Angstrom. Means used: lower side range 21.6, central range 22.7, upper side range 21.4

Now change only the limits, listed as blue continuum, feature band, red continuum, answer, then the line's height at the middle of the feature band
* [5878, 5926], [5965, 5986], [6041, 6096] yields -1.9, 21.3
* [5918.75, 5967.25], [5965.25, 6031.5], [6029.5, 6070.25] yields -3.0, 21.8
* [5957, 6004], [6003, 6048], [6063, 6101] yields -1.8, 22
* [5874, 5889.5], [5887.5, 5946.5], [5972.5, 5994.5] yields 2.6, 22.1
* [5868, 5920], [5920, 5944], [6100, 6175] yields 0.9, 21.7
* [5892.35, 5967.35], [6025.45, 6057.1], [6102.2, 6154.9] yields -2.5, 21.2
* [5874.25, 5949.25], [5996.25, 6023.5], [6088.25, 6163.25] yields -2.3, 21.2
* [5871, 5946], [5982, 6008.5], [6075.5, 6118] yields -1.5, 21.1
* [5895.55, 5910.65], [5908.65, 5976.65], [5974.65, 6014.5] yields 1.4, 22.2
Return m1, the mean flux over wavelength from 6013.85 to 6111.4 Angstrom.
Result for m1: 21.8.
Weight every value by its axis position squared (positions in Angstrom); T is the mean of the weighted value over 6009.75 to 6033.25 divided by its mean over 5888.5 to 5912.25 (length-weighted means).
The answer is 1.14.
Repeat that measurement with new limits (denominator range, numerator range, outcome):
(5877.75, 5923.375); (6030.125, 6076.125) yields 1.09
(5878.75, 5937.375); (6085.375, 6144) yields 1.06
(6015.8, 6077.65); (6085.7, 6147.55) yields 0.95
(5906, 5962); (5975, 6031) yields 1.08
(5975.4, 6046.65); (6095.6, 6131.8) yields 0.95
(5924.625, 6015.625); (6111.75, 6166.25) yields 1.02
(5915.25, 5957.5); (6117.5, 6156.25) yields 1.08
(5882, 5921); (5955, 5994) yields 1.09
